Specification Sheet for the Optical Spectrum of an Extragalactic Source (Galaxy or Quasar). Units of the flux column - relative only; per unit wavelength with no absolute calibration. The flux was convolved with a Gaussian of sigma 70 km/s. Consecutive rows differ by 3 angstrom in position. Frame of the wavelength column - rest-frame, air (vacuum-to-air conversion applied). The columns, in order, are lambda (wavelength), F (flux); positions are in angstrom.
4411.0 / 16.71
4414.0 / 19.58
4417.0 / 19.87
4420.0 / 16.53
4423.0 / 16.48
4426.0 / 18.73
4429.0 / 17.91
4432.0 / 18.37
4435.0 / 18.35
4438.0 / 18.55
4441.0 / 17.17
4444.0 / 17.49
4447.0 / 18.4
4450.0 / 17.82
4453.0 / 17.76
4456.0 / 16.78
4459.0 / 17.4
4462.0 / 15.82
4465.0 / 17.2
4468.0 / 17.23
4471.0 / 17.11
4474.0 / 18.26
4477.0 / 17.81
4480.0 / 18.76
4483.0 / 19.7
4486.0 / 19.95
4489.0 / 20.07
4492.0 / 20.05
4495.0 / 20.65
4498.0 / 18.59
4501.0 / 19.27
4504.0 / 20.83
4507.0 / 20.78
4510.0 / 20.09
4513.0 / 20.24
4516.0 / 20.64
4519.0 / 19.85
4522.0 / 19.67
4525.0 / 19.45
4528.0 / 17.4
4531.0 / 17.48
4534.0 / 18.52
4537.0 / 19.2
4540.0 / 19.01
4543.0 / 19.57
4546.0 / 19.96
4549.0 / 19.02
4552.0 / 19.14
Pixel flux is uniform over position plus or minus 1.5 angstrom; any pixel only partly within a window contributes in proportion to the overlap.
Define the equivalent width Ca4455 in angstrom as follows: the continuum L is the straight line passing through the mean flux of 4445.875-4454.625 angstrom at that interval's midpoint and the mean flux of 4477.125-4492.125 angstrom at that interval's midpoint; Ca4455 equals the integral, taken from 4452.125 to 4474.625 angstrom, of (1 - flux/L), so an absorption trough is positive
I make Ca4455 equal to 1.7 angstrom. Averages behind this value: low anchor 18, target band 17.1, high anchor 19.5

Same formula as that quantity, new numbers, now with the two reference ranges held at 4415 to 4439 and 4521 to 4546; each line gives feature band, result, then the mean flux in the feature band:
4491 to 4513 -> -1.7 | 20.1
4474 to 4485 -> -0.2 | 18.7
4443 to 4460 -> 0.6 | 17.6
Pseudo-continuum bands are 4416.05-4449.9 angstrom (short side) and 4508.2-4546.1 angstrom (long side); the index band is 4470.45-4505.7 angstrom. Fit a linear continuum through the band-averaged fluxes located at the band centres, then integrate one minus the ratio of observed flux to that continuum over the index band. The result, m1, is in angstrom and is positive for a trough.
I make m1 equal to -1.1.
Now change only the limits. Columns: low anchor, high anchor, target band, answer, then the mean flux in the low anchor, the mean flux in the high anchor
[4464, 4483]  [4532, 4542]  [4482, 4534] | -3.5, 17.9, 18.9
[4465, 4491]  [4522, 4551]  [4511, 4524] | -0.9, 18.6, 18.9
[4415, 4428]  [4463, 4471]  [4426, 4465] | -0.4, 18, 17.1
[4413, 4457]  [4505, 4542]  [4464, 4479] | 0.8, 18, 19.4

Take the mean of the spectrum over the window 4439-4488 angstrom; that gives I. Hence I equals 17.8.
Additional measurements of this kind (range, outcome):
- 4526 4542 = 18.4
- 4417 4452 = 17.9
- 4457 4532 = 19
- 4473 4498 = 19.4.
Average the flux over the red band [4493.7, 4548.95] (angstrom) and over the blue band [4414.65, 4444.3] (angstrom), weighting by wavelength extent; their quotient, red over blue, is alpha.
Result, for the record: 1.08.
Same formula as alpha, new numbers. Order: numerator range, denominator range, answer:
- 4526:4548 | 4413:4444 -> 1.04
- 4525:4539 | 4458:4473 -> 1.08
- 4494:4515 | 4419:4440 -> 1.12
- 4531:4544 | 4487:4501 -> 0.95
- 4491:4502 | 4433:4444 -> 1.09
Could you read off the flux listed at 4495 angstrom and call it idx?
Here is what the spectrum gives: 20.65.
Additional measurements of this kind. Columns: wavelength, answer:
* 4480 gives 18.76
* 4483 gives 19.7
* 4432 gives 18.37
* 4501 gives 19.27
